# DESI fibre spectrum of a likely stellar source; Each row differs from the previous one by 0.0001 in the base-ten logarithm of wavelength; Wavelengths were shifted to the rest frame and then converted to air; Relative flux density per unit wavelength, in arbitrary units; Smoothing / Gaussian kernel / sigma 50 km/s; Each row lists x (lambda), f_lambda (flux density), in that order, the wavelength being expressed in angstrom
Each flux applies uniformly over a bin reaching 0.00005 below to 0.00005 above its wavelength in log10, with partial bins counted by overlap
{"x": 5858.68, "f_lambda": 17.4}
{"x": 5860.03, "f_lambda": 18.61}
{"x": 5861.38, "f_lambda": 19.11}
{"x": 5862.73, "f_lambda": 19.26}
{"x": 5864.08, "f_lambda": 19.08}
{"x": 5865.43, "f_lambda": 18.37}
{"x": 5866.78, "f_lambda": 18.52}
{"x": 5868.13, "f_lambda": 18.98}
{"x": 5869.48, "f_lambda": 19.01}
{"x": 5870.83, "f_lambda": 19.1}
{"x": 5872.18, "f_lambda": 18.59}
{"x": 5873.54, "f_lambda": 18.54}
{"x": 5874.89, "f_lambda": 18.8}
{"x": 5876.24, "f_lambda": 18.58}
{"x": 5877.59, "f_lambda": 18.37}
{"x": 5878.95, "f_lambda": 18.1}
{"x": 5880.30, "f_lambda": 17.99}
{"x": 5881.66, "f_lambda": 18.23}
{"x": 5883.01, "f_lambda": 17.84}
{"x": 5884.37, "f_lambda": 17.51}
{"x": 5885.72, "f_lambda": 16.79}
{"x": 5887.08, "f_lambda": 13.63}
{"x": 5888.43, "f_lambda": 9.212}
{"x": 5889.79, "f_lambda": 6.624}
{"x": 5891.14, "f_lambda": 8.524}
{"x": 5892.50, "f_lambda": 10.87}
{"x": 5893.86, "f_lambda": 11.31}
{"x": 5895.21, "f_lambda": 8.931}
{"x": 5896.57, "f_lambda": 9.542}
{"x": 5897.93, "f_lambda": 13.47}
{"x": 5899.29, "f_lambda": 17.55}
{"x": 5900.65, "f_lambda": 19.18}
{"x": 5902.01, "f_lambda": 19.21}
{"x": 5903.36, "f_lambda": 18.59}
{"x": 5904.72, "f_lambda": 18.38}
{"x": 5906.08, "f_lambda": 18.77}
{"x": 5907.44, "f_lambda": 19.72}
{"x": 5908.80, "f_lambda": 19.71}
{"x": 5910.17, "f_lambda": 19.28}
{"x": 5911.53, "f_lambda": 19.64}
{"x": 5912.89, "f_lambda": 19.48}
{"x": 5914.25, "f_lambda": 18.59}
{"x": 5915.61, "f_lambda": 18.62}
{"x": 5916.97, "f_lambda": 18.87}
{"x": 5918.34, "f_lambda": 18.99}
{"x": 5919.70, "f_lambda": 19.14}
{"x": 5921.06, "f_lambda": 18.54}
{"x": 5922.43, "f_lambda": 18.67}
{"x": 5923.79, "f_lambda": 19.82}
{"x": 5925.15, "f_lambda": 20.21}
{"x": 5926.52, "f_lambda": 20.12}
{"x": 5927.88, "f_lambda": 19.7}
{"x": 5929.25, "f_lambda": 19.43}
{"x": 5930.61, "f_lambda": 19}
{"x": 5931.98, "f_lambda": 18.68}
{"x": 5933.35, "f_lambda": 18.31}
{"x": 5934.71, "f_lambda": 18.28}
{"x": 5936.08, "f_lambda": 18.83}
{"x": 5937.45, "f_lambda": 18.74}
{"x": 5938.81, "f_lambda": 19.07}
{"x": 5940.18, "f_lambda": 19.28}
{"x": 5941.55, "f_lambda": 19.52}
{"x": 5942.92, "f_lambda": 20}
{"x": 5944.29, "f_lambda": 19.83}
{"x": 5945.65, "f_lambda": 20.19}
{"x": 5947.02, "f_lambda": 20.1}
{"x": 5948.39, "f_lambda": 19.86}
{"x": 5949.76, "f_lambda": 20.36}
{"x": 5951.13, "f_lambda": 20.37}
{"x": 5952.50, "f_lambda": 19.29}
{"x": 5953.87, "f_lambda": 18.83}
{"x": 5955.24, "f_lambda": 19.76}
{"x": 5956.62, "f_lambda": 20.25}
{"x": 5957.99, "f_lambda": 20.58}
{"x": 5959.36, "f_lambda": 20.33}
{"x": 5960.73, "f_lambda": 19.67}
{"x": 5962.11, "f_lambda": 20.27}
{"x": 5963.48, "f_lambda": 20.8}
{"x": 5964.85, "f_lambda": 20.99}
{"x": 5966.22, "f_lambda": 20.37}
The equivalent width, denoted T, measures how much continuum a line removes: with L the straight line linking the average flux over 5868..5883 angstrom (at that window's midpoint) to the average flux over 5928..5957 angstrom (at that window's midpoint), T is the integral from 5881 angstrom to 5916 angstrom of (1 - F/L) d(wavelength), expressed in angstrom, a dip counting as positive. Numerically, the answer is 5.8 angstrom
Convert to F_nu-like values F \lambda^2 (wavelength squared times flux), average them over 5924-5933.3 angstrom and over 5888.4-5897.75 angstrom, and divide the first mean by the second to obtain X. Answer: 2.07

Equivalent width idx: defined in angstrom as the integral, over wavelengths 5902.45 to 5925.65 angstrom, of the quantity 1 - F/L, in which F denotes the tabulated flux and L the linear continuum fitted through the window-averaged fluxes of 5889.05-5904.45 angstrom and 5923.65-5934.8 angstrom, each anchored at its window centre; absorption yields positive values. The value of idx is -3.9 angstrom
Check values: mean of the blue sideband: 13.2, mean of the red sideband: 19.3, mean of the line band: 19.1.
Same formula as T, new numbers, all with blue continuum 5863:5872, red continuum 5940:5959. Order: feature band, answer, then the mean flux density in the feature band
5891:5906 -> 3.7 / 14.5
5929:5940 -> 0.5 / 18.8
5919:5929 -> 0.1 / 19.5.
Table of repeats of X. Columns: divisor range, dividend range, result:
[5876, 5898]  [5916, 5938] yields 1.41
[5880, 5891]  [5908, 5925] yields 1.35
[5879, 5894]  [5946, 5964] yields 1.49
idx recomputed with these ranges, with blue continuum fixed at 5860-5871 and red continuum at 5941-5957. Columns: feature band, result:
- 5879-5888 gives 1.1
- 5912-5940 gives 0.8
